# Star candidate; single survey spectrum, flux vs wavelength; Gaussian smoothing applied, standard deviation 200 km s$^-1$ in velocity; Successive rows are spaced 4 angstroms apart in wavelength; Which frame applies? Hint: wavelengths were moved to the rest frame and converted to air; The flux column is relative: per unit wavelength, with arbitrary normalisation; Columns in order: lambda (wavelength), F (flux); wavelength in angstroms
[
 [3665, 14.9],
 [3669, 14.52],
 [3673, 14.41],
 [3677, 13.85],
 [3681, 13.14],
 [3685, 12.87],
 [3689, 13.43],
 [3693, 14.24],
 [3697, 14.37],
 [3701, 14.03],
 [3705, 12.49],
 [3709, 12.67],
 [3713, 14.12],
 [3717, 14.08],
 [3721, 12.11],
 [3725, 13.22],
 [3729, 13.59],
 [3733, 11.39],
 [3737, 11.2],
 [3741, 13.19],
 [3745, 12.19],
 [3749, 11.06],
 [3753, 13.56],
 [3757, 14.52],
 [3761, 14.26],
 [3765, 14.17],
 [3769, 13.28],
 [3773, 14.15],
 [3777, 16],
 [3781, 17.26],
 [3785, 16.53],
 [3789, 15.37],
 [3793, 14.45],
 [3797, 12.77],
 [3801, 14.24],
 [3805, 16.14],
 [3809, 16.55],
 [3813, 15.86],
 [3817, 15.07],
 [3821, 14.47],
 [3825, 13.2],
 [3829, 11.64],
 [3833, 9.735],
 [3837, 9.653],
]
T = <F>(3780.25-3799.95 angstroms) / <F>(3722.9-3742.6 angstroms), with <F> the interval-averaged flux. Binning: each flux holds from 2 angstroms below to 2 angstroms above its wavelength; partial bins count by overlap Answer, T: 1.21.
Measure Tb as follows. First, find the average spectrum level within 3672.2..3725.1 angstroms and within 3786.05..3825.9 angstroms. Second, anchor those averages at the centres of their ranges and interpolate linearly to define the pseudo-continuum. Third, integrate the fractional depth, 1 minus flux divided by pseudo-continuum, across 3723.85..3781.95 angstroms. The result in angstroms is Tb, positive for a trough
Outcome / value 3.0 angstroms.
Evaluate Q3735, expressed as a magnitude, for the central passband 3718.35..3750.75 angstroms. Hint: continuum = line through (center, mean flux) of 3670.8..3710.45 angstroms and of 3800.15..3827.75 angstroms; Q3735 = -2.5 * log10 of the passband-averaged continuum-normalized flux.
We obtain 0.15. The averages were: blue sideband 13.6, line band 12.3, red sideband 15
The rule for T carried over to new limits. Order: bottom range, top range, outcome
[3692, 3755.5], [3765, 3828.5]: 1.15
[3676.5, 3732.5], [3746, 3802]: 1.07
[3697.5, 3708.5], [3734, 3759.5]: 0.95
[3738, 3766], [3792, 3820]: 1.14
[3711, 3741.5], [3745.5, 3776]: 1.06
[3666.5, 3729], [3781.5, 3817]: 1.13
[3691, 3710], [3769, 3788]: 1.15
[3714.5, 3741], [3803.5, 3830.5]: 1.16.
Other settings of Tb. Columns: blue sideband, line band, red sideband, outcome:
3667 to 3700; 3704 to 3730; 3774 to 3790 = 2.6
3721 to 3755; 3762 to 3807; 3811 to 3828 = -4.5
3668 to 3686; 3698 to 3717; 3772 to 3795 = 1.1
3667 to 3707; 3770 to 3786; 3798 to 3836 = -2.2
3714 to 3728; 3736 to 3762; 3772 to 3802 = 2.2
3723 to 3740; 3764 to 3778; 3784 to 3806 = -0.4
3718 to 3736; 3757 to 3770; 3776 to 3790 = 0.9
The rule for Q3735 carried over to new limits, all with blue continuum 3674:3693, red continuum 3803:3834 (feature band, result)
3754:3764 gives -0.03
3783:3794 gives -0.11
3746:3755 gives 0.13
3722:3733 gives 0.07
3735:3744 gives 0.13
